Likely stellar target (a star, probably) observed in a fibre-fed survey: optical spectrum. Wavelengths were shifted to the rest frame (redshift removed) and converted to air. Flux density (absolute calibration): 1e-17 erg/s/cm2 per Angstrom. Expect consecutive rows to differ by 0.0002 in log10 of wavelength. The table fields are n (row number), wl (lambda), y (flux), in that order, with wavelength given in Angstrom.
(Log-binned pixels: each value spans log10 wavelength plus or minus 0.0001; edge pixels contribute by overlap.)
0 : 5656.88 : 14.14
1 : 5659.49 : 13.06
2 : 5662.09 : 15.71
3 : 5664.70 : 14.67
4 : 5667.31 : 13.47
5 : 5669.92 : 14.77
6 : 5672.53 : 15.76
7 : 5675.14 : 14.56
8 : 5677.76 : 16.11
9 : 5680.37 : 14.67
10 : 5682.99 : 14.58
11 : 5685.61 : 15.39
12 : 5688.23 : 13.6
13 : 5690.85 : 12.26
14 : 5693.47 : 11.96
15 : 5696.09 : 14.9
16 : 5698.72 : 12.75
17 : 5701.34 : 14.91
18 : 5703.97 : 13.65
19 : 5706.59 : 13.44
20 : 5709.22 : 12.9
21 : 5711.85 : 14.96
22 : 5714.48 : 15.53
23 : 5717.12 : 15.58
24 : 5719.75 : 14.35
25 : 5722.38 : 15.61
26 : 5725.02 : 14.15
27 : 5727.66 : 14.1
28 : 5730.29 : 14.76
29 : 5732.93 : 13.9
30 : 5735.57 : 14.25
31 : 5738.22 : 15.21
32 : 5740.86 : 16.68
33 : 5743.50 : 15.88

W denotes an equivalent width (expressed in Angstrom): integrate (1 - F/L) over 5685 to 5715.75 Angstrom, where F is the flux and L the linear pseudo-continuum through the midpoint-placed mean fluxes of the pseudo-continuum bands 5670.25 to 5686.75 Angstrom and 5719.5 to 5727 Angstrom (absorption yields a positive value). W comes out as 2.3 Angstrom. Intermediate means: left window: 15.2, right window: 14.7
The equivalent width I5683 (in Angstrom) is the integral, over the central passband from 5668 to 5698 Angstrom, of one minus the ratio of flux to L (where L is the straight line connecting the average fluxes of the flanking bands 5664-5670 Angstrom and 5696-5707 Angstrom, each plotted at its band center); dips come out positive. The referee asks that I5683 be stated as -0.7 Angstrom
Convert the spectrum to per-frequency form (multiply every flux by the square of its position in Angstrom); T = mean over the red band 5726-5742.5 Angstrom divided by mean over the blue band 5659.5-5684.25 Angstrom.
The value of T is 1.02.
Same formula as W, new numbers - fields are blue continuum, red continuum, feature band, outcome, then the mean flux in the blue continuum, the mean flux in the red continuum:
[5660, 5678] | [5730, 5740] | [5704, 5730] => 0.3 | 14.9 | 14.6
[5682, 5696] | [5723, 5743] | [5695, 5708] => 0.1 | 13.7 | 14.8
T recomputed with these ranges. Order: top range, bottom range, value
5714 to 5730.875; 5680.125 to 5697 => 1.09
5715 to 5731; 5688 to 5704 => 1.11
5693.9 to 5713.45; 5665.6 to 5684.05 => 0.94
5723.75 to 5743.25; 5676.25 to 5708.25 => 1.07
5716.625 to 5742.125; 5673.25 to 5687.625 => 1.01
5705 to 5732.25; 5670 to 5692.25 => 1.01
